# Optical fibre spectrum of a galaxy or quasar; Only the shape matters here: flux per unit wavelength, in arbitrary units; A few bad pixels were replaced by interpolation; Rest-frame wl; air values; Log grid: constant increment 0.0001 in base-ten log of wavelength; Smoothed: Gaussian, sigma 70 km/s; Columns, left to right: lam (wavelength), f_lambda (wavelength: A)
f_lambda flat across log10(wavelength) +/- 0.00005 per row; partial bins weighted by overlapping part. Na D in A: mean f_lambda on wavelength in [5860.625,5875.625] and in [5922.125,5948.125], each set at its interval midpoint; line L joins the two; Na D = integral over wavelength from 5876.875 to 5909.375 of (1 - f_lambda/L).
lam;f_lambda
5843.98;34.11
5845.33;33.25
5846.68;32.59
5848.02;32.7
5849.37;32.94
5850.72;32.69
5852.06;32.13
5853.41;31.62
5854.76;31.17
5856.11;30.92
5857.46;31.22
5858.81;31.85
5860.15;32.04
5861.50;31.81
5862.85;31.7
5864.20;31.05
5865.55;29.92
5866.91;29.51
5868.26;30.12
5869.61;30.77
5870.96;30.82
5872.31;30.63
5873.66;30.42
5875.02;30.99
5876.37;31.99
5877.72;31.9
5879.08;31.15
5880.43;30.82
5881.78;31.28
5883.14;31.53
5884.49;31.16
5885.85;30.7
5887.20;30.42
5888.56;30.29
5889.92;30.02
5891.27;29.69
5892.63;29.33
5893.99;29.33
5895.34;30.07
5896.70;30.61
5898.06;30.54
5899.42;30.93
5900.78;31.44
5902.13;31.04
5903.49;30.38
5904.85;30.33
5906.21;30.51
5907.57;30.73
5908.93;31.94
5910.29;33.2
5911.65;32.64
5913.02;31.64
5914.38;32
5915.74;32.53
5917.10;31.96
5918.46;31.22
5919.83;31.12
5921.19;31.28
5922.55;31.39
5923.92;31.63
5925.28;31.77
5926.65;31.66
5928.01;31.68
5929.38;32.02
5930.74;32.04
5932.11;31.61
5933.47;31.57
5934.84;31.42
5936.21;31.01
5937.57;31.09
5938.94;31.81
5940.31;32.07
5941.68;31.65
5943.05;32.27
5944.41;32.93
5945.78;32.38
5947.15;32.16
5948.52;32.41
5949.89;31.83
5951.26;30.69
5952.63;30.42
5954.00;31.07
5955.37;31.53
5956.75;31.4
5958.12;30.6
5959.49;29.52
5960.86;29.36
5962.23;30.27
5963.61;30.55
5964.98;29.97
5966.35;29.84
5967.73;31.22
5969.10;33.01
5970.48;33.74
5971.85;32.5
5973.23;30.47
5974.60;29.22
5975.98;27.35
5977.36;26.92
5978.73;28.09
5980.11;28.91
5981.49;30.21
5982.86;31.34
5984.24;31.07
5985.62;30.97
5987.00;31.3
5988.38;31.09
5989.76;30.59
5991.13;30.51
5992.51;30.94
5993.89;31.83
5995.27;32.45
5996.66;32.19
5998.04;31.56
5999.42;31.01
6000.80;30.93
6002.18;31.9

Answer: 0.5 A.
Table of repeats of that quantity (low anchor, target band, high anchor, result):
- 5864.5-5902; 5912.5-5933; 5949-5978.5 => -0.76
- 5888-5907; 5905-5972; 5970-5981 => -3.53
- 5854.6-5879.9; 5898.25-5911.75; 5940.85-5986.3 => -0.12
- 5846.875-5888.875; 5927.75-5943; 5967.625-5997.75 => -0.35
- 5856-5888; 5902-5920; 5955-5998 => -0.39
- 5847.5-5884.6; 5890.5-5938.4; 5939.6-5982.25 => -0.30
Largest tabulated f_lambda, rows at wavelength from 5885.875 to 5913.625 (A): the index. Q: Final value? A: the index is 33.2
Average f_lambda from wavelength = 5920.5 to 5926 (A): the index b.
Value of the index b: 31.5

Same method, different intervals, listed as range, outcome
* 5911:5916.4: 32.2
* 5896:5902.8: 30.9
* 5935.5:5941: 31.5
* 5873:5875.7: 30.7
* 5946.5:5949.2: 32.3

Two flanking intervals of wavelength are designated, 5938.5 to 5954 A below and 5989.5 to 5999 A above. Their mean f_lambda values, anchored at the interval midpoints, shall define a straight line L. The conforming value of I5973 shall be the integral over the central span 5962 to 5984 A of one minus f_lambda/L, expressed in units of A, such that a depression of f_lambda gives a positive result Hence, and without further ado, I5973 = 1.0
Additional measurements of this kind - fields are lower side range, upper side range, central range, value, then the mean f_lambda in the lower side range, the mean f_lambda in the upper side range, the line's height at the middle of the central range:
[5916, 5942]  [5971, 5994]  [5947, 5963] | 0.01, 31.6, 30.2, 30.9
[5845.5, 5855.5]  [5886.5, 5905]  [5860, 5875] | 0.38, 32.3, 30.3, 31.6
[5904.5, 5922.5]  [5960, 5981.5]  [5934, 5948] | -0.45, 31.6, 30.1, 30.9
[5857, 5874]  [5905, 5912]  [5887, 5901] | 0.54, 30.9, 31.7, 31.4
